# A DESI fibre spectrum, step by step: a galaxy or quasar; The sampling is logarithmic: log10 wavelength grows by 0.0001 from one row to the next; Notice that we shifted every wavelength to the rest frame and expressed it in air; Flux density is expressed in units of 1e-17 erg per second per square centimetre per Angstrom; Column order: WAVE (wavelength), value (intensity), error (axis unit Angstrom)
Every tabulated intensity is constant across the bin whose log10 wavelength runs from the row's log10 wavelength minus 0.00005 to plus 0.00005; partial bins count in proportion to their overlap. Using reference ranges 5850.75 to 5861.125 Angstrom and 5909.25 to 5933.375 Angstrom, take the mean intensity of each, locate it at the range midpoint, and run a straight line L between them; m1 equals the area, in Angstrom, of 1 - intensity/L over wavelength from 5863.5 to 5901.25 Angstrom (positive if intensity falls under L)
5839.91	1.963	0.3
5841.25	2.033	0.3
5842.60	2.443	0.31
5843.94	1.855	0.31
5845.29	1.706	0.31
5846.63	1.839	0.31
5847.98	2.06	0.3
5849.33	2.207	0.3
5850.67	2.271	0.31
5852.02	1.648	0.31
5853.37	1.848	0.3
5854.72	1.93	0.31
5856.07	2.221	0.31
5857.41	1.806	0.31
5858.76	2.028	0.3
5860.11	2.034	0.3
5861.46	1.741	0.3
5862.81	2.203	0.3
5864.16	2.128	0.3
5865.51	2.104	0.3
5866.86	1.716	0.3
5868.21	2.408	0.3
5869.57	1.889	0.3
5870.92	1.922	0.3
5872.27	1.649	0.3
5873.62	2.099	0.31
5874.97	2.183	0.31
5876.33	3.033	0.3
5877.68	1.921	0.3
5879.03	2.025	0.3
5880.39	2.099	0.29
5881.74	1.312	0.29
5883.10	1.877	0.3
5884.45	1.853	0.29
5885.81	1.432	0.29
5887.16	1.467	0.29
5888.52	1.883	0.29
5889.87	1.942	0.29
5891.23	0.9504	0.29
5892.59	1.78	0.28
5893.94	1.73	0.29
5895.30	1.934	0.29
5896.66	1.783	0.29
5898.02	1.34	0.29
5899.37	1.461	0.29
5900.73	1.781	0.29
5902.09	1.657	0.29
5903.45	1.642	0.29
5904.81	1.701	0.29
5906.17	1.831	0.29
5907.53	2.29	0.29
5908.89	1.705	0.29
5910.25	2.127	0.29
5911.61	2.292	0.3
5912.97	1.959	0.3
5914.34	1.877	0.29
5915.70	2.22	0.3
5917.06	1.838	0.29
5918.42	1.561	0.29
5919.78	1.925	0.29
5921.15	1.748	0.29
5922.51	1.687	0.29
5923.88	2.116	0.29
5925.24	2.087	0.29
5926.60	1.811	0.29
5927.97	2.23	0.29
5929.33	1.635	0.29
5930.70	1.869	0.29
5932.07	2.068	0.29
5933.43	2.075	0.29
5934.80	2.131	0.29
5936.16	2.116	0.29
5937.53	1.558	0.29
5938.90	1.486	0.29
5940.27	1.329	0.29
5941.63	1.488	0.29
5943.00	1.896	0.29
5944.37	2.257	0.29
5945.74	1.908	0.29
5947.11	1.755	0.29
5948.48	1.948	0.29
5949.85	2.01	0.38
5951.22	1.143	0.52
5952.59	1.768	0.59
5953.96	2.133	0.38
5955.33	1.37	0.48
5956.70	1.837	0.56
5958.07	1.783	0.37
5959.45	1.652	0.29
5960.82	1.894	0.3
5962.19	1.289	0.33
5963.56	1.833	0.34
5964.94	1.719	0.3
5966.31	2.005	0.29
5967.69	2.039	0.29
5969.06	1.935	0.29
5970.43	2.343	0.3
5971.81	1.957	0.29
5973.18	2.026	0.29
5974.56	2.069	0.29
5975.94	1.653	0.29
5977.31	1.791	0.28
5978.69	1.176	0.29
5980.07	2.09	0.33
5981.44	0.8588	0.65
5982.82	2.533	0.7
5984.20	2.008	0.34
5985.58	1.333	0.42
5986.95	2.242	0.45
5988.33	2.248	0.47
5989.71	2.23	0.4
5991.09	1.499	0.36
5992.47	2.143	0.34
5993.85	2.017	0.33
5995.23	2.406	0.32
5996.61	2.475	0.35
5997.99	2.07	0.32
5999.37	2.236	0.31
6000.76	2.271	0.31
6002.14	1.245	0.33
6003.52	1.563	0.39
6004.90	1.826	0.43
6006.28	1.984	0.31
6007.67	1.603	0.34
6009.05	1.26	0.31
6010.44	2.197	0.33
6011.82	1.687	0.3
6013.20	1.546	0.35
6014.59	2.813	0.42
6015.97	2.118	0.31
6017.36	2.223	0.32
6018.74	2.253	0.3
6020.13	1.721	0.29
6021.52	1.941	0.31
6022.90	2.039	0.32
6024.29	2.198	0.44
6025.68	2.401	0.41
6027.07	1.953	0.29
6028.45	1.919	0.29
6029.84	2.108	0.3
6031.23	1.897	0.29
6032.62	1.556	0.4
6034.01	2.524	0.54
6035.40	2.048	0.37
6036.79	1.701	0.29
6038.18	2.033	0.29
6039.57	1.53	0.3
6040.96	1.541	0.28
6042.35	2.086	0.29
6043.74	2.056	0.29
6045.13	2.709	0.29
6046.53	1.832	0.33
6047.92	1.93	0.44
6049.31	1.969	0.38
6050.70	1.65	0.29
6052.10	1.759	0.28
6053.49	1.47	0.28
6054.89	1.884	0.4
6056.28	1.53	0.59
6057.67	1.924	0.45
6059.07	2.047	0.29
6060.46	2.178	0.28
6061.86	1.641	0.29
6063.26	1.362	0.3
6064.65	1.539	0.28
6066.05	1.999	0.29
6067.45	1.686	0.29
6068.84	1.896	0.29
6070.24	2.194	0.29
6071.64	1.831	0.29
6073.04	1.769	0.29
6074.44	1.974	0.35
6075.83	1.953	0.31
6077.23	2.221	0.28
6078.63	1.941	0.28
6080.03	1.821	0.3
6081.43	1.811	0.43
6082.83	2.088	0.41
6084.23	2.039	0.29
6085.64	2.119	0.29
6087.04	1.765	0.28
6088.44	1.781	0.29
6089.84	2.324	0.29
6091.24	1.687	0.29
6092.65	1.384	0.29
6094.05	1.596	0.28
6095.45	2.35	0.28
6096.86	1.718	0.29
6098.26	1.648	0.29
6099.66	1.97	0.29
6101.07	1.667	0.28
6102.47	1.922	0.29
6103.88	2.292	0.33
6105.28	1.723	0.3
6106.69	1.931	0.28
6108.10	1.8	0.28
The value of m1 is 1.9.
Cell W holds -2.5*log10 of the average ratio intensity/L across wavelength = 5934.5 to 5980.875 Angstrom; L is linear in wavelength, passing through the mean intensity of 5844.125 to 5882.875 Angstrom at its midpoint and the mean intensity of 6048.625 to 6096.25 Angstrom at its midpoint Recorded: 0.08 mag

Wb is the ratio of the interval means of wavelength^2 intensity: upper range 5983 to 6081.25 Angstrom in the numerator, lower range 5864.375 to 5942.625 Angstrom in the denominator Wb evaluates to 1.1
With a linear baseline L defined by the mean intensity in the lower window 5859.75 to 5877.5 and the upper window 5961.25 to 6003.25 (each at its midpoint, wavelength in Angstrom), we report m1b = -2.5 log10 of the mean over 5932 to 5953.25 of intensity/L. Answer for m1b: 0.10 mag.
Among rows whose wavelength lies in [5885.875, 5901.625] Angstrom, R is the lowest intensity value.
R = 0.9504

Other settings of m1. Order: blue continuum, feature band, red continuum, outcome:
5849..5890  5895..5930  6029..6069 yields 1.5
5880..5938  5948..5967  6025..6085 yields 1.1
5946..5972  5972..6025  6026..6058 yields -2.4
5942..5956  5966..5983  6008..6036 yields 0.2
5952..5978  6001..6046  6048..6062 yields -3.0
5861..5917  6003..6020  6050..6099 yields -0.6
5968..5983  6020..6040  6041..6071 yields -1.4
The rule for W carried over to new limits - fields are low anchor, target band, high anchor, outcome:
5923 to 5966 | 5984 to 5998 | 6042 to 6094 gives -0.124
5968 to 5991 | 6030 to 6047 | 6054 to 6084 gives -0.048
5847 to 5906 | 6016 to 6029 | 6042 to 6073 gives -0.114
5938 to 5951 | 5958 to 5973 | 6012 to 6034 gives -0.017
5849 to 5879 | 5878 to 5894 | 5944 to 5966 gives 0.164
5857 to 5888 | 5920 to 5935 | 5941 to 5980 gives -0.044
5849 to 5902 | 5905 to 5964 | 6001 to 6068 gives 0.022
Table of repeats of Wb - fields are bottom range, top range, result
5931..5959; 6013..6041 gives 1.15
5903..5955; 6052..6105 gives 1.05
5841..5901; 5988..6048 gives 1.10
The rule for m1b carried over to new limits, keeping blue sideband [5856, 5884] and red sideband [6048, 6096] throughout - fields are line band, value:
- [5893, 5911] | 0.13 mag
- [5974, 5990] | 0.05 mag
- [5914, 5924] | 0.07 mag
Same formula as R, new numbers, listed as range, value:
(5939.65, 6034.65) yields 0.8588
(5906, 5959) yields 1.143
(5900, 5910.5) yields 1.642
